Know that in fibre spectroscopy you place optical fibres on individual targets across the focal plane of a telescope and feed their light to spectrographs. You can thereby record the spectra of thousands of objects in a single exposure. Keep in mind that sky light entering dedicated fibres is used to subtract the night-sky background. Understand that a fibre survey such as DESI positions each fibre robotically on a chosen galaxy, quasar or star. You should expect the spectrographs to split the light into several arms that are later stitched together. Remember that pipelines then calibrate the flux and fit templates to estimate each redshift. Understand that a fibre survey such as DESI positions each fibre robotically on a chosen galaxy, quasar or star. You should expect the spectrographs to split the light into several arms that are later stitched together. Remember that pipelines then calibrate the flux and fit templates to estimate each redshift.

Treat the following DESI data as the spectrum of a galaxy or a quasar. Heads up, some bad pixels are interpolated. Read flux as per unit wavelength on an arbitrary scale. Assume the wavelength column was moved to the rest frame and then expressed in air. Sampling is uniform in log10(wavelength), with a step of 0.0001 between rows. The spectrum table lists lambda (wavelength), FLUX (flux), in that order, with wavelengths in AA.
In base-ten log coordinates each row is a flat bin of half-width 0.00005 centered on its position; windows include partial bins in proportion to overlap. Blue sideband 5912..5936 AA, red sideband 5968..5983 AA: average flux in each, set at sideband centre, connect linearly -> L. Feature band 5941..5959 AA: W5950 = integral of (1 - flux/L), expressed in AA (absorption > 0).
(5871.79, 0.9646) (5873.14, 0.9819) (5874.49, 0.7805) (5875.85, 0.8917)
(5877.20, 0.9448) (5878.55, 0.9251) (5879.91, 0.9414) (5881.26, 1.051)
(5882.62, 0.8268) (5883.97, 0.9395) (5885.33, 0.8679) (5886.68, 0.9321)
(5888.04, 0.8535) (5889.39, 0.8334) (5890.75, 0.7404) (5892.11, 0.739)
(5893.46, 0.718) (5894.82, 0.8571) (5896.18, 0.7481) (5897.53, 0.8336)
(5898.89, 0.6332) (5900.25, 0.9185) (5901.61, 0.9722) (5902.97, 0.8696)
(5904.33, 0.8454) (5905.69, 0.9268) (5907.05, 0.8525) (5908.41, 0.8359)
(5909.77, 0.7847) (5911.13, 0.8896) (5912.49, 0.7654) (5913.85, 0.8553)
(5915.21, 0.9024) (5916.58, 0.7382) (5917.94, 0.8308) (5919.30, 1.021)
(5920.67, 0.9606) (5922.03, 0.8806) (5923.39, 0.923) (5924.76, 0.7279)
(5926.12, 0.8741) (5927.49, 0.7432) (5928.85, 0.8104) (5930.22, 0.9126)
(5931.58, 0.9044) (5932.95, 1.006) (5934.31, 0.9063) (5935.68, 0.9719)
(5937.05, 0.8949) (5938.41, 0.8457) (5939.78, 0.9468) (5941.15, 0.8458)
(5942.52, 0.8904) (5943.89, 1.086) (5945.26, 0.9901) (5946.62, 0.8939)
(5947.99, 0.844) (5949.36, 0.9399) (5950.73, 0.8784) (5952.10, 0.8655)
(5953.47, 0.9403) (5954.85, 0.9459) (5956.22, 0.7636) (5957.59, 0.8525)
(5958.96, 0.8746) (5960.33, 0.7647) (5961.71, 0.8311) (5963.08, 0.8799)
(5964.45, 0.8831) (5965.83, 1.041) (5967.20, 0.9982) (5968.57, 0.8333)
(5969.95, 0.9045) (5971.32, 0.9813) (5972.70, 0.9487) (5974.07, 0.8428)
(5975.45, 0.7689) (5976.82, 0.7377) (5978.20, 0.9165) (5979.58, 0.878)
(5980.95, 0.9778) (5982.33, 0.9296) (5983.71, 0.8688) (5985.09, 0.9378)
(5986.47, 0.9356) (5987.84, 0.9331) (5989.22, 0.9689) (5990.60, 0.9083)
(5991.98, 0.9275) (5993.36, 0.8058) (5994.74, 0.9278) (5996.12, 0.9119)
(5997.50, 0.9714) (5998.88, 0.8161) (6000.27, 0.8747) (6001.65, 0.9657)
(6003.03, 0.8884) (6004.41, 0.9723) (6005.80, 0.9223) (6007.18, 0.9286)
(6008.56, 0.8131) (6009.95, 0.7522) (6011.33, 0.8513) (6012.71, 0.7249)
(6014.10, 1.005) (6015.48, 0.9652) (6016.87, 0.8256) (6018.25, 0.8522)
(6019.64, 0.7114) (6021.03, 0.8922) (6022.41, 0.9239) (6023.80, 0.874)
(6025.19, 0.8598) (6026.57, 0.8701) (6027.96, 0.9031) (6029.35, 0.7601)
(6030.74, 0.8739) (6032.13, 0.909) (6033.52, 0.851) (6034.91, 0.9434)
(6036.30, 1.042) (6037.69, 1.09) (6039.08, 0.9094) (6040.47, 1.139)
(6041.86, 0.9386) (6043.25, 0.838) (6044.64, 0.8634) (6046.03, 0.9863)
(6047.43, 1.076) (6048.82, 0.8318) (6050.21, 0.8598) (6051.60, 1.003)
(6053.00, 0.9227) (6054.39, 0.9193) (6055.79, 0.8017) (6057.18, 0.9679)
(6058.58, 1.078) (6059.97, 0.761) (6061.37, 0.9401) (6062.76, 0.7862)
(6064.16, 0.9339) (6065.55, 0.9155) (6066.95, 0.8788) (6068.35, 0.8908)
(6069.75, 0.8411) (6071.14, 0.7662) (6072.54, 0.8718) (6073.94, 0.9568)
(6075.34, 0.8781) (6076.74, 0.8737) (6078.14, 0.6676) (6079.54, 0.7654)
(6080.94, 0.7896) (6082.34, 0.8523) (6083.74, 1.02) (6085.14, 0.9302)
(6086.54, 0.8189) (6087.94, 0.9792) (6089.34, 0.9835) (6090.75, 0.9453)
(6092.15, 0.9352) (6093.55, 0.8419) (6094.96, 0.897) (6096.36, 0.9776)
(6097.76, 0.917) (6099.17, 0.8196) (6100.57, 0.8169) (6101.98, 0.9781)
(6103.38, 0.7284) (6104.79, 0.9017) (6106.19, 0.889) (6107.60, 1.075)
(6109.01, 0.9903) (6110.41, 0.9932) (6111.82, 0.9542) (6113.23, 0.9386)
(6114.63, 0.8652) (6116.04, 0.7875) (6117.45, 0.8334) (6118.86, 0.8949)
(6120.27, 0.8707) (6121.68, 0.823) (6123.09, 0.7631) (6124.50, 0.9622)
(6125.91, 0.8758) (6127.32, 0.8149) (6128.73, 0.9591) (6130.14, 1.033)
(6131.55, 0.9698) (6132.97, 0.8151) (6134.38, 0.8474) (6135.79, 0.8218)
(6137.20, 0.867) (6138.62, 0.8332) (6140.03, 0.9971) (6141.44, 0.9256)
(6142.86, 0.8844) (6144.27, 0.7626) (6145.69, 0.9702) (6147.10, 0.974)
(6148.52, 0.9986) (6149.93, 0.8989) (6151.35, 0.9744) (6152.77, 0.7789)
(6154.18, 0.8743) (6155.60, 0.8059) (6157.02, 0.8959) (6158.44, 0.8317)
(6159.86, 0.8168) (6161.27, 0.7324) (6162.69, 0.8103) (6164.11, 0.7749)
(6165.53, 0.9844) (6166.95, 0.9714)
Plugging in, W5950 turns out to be -0.5 AA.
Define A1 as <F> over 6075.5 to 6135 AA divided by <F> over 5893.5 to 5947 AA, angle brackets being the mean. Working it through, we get 1.02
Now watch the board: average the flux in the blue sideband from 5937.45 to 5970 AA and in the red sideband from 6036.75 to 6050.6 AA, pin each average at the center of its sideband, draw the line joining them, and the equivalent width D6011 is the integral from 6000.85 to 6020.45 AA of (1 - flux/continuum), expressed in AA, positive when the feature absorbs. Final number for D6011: 1.4 AA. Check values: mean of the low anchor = 0.897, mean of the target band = 0.87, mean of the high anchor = 0.957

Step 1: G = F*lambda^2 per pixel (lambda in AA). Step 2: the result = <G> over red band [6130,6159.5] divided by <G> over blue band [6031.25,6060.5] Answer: 1.0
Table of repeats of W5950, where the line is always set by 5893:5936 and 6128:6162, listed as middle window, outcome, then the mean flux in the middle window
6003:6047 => -1.3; 0.897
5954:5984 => -0.7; 0.883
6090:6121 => -0.7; 0.902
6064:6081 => 0.6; 0.848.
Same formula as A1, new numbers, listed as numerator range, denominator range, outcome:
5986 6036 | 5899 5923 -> 1.02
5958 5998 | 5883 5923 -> 1.06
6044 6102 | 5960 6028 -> 1.00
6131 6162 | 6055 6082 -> 1.02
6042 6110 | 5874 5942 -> 1.04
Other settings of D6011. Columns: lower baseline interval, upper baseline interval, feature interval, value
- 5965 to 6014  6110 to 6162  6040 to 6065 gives -0.90 AA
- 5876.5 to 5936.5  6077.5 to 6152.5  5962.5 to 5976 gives -0.57 AA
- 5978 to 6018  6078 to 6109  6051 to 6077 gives 0.05 AA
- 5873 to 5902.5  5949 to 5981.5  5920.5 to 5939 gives -0.18 AA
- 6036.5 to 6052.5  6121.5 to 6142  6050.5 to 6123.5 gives 2.82 AA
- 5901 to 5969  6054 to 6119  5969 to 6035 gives 0.18 AA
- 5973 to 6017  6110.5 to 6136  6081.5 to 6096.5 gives -0.63 AA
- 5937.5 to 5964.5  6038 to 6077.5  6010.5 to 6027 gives 0.73 AA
